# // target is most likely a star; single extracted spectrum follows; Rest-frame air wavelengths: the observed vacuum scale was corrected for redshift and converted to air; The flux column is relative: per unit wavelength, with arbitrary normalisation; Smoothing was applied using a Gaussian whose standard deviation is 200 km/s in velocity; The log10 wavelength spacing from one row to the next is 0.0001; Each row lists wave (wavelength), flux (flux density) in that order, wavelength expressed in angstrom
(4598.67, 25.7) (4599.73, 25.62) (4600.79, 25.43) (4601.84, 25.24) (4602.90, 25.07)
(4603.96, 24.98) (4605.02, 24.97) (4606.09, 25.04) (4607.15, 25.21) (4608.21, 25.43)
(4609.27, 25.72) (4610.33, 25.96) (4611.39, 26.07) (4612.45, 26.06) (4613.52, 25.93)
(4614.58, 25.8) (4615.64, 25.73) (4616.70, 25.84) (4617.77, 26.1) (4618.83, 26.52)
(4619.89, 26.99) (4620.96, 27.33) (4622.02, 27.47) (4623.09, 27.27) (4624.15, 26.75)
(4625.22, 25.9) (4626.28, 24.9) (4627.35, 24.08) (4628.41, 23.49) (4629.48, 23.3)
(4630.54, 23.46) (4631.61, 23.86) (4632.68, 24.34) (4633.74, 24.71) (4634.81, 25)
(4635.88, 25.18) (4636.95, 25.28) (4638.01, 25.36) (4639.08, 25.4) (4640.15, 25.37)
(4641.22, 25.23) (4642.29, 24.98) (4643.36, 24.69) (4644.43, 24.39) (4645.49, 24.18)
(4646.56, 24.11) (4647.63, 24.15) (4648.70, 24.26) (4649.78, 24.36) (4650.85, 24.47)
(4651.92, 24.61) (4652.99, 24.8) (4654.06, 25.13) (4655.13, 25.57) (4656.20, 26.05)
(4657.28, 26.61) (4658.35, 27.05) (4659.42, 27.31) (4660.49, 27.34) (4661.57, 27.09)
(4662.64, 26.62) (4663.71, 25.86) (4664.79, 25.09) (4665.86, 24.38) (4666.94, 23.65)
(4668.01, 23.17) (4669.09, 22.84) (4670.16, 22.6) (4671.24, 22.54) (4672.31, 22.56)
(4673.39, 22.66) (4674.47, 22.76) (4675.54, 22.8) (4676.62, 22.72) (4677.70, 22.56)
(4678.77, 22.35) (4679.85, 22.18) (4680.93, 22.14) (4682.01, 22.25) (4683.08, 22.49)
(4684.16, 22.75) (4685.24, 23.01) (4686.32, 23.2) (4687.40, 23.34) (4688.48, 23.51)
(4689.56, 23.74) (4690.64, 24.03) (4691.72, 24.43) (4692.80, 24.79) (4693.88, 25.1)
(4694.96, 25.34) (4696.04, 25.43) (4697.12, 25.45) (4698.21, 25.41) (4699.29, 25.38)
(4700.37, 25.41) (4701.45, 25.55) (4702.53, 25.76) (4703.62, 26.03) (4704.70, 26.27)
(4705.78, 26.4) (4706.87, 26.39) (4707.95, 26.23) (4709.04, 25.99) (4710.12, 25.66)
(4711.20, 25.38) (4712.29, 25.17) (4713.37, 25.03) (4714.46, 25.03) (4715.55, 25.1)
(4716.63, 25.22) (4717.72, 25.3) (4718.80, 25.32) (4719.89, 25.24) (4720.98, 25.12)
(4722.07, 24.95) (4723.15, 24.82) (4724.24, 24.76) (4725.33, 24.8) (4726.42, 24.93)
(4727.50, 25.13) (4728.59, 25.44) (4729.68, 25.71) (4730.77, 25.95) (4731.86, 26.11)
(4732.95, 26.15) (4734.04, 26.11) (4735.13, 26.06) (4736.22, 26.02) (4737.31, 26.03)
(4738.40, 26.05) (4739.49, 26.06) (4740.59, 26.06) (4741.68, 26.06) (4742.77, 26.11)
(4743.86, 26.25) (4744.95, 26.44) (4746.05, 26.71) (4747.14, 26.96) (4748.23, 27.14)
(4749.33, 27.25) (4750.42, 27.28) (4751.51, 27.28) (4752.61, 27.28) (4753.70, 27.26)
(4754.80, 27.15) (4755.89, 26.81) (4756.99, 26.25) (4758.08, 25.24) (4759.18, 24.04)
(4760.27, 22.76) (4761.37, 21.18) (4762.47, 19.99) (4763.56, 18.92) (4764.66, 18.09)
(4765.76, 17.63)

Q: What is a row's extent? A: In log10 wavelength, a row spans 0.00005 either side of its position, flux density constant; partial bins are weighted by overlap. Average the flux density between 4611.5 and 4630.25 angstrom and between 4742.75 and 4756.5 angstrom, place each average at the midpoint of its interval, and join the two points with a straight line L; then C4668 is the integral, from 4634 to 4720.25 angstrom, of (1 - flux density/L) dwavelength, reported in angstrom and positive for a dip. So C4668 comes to 5.4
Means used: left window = 25.8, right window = 26.9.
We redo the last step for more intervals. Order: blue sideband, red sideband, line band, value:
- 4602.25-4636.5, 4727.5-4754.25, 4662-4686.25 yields 2.5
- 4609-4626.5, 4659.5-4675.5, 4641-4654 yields 0.3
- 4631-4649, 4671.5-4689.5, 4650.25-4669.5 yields -1.4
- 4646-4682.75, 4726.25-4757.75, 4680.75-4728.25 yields 0.9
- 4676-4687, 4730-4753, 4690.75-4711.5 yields -1.5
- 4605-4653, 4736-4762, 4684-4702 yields 0.8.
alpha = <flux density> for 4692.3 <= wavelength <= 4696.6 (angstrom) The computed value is 25.2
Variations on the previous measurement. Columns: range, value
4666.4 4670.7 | 23.1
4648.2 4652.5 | 24.4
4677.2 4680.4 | 22.4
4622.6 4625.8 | 26.6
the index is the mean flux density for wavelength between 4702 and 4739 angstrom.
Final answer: 25.6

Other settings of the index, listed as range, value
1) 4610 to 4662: 25.4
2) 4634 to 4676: 24.8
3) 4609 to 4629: 26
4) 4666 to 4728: 24.4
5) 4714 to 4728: 25.1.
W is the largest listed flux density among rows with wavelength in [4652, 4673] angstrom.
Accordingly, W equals 27.34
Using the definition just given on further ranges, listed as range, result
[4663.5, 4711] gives 26.4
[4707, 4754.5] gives 27.28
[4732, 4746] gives 26.44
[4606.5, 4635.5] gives 27.47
